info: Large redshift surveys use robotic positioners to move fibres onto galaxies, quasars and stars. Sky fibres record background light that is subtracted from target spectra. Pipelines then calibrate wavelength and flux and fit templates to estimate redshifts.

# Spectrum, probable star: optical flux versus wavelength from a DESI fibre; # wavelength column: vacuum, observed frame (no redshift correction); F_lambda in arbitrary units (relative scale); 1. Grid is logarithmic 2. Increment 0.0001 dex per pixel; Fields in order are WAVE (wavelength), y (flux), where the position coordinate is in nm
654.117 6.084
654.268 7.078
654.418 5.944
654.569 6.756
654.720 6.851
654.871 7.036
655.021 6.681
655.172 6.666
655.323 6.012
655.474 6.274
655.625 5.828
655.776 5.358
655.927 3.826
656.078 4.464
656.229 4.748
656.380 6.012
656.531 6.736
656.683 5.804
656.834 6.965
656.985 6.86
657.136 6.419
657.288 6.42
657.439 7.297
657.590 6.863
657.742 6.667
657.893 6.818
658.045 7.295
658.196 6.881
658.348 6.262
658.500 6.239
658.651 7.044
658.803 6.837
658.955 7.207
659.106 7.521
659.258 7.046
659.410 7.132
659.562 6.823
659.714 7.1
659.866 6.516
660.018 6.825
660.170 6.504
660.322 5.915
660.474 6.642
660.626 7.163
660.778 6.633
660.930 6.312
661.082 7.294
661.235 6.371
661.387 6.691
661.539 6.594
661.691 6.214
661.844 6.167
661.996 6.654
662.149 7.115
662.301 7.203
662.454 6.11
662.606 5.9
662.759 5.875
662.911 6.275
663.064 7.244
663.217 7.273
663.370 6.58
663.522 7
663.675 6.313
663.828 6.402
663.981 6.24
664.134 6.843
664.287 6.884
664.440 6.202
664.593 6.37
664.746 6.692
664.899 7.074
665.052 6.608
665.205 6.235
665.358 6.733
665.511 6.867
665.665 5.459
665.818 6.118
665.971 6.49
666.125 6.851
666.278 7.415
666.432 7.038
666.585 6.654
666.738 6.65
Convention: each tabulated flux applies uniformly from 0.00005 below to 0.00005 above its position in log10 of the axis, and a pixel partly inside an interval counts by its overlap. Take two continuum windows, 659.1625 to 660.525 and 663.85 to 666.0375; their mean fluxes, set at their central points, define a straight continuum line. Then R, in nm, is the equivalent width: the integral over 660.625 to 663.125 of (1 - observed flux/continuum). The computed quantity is 0.030 nm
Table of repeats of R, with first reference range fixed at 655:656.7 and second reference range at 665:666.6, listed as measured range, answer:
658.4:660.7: -0.315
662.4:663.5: -0.031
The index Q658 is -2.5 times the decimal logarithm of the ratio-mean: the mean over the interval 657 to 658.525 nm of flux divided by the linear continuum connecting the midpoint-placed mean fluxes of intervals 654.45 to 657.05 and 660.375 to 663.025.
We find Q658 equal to -0.09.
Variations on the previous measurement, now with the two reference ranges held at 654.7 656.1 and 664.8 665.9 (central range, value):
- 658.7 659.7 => -0.16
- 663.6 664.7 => -0.01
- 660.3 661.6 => -0.07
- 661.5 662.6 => -0.04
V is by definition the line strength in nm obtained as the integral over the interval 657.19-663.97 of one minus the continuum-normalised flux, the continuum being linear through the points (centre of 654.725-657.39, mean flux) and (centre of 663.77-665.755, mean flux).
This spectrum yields -0.458 nm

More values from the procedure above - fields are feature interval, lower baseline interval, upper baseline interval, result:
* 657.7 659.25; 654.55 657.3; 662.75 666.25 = -0.167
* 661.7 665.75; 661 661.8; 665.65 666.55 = 0.050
